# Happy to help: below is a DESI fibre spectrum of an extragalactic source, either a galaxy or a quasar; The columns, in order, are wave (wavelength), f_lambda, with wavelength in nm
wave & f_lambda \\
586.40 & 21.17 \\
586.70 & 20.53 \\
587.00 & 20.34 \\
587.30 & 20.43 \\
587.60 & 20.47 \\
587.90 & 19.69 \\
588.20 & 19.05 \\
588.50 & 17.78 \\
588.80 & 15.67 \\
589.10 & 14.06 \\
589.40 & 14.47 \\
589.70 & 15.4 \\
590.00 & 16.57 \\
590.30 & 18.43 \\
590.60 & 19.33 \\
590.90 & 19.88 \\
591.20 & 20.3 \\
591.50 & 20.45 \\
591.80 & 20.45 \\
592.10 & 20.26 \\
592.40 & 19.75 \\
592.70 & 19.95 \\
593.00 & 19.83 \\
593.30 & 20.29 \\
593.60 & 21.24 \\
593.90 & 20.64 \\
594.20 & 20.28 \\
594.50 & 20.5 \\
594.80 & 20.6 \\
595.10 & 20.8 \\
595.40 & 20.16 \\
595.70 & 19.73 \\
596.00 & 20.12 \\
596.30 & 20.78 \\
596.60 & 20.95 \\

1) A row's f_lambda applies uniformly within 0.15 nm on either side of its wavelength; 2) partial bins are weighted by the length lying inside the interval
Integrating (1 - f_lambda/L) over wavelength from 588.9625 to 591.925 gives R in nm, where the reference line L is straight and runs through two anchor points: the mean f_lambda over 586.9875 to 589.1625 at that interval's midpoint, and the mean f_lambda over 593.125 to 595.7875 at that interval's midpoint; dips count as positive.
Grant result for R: 0.21 nm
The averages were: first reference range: 18.5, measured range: 17.9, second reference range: 20.5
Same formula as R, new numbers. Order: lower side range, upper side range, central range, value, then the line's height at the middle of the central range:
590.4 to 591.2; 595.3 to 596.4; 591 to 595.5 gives -0.10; 19.9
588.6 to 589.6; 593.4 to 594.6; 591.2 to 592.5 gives -0.15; 18.1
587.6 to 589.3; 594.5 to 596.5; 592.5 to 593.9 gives -0.07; 19.4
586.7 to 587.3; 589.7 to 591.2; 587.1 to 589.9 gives 0.30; 19.5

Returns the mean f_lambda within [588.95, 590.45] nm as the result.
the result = 15.8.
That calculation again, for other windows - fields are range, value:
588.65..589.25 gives 14.9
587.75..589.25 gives 17.2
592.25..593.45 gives 20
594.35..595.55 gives 20.5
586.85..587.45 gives 20.4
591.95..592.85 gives 20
